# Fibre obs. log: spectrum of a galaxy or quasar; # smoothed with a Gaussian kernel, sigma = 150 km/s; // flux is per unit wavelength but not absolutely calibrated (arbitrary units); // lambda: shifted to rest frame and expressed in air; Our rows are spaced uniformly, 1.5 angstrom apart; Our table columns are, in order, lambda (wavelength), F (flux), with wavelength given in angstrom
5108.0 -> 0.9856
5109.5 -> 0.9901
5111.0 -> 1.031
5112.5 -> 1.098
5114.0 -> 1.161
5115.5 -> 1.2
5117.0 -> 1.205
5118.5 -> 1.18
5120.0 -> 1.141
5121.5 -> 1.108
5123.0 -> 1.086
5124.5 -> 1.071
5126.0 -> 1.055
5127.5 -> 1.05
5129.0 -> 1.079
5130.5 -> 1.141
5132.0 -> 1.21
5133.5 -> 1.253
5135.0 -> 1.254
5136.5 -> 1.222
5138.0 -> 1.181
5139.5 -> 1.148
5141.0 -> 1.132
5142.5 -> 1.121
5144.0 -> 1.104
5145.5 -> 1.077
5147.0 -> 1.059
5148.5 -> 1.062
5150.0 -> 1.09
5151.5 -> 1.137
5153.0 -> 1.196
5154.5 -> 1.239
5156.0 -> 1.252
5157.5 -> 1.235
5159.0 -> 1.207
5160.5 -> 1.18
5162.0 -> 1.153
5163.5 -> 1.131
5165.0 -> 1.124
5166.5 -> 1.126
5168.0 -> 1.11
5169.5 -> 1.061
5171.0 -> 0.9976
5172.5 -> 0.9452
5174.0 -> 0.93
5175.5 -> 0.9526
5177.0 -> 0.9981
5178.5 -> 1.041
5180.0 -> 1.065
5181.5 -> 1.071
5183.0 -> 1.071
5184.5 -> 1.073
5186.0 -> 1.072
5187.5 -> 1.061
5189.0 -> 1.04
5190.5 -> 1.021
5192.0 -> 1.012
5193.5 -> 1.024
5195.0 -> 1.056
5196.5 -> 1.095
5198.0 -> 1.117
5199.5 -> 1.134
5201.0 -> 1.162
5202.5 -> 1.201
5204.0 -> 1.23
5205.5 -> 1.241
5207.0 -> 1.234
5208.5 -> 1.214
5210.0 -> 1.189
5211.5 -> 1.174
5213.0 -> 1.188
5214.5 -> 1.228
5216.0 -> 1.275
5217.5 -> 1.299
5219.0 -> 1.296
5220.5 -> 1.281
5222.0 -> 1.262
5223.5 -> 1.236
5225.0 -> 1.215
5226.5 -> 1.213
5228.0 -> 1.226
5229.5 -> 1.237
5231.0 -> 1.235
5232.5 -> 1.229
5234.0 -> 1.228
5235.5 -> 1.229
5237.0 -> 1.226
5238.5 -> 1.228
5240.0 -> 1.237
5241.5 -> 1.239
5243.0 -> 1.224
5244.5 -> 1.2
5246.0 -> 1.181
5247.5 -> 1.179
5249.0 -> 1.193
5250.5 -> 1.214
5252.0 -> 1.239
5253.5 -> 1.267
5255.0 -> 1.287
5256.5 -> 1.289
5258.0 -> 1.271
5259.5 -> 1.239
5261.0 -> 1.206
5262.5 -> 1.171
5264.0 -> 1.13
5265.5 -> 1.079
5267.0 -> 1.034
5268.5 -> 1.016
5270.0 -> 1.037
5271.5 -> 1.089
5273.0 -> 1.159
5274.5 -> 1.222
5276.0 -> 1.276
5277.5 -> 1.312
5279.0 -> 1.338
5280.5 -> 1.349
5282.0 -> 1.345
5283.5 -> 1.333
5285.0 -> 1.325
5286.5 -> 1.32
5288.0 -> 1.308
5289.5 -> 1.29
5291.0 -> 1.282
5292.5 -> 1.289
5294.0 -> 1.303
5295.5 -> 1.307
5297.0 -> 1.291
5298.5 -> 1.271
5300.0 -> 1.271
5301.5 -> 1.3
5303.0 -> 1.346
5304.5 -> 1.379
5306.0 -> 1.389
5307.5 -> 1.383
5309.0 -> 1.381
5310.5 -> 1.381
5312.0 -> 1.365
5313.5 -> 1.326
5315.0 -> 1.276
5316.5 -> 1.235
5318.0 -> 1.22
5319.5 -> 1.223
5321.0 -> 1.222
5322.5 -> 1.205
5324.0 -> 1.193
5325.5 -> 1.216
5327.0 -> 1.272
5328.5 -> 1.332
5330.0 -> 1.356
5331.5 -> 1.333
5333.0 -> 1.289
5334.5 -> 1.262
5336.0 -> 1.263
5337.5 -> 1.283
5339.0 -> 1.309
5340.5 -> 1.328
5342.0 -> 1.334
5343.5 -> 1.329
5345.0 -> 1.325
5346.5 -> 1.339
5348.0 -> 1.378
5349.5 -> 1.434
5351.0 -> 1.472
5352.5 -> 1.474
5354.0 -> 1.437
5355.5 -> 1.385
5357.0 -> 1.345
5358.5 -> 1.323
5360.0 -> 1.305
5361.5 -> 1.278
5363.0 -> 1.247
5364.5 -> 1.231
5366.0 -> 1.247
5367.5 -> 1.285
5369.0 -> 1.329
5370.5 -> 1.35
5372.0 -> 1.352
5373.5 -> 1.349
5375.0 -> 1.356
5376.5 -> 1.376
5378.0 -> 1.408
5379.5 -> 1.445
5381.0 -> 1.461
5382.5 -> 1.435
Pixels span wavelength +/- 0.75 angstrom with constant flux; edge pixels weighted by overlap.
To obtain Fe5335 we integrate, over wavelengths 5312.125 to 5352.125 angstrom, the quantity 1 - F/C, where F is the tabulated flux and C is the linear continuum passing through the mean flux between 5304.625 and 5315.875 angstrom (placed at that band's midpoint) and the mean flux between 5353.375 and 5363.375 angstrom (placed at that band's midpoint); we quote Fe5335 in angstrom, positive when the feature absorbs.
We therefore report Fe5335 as 1.3 angstrom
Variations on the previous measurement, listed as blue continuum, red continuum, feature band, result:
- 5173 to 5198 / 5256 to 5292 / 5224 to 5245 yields -1.56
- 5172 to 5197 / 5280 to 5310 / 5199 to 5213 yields -1.42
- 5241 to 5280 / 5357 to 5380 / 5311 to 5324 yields 0.07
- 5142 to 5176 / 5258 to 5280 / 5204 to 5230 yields -2.14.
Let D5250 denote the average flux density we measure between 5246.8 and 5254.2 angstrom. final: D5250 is 1.22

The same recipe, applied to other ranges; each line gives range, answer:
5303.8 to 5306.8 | 1.38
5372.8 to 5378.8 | 1.37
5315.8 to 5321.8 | 1.22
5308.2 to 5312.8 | 1.38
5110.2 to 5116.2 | 1.12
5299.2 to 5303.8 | 1.31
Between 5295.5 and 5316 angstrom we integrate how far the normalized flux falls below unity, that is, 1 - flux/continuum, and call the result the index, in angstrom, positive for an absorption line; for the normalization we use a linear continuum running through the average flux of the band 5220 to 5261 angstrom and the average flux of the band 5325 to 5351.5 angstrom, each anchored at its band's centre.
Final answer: -0.6 angstrom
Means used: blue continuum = 1.23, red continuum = 1.32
